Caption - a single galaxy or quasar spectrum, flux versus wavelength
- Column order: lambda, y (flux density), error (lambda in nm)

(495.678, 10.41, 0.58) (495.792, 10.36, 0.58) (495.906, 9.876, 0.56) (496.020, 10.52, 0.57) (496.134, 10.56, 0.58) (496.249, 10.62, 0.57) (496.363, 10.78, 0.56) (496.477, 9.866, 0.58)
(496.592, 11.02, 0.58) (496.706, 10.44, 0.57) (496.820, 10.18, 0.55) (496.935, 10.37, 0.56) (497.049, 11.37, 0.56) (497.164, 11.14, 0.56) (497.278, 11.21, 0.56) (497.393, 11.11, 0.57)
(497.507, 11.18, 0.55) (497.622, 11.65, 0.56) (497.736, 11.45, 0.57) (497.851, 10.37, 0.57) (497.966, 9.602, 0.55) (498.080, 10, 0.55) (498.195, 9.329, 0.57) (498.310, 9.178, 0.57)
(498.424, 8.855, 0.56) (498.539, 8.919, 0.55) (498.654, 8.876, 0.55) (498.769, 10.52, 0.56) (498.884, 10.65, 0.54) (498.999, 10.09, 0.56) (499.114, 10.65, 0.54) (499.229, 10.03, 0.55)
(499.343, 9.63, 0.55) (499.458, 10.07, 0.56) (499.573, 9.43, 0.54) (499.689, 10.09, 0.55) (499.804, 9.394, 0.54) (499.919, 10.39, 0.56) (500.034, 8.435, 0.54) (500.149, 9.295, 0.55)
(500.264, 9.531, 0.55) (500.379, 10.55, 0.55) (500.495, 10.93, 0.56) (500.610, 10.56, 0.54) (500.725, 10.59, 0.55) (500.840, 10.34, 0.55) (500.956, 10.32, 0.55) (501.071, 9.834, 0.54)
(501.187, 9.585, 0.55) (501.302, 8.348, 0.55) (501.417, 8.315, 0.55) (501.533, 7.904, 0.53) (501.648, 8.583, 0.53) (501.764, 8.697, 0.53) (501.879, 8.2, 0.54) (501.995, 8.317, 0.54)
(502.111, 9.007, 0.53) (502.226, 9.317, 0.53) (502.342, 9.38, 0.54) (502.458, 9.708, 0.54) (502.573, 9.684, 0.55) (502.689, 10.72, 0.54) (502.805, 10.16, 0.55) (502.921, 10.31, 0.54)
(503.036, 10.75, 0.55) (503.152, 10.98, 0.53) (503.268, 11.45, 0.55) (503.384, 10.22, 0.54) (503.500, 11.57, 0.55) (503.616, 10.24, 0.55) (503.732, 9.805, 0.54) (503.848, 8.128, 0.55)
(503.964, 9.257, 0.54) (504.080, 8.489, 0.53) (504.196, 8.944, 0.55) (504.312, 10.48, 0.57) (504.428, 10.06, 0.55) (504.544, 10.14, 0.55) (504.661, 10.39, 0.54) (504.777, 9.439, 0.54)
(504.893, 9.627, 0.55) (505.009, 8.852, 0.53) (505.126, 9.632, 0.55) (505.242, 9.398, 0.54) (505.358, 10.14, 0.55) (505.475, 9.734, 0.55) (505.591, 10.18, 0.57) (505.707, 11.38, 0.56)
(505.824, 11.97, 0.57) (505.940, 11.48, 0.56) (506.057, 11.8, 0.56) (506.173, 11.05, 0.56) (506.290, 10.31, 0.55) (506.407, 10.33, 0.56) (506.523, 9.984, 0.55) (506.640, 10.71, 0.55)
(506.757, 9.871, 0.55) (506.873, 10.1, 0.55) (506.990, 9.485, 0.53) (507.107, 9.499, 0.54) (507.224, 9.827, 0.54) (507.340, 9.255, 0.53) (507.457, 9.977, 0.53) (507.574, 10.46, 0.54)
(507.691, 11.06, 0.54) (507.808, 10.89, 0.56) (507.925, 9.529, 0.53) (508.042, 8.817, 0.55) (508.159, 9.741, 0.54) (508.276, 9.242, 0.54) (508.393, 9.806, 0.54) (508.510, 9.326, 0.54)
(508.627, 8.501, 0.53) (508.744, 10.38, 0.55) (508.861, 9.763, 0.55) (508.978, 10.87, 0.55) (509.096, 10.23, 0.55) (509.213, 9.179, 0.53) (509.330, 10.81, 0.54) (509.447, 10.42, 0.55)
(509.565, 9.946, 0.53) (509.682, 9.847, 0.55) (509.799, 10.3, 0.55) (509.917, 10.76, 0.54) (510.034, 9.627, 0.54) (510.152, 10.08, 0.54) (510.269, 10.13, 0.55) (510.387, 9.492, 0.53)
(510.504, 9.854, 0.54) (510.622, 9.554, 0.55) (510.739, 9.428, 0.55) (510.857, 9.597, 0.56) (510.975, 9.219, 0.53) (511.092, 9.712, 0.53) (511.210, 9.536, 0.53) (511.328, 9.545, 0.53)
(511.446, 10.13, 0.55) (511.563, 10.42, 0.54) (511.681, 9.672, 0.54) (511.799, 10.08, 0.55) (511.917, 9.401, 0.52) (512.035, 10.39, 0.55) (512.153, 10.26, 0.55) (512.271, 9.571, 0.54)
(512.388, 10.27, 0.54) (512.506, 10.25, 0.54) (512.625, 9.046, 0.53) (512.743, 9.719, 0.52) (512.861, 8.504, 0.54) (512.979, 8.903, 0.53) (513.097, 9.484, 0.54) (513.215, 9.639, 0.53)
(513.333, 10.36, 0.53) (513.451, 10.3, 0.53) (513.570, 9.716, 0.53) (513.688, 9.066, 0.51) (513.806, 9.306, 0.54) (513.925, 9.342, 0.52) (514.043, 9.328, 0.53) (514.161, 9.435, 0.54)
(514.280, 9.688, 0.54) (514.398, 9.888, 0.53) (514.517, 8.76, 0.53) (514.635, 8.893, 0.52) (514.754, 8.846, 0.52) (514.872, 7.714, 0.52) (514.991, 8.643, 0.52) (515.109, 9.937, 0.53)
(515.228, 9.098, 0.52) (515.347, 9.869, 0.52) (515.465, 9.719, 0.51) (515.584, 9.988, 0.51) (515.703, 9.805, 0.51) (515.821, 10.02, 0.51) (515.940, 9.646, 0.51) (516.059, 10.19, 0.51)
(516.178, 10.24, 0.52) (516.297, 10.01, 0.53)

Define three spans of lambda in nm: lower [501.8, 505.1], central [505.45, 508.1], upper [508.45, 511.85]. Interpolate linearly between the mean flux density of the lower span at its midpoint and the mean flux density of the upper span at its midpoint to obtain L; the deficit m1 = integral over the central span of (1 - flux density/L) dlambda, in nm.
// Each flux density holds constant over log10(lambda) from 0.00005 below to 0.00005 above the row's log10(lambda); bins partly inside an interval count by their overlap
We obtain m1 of -0.14 nm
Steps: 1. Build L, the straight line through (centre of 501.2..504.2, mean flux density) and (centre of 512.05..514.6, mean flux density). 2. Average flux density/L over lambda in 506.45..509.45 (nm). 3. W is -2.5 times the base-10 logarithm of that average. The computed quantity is -0.04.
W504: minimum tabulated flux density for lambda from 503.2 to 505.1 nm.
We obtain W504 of 8.128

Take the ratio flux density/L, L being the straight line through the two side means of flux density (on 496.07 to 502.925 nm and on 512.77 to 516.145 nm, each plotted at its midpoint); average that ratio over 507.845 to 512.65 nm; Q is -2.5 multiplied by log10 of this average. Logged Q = -0.03 mag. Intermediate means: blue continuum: 9.92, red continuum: 9.44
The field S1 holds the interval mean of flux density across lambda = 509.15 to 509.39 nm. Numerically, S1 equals 10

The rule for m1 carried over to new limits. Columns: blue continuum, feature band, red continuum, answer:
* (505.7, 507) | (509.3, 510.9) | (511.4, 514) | 0.02 nm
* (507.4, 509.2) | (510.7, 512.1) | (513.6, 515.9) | -0.02 nm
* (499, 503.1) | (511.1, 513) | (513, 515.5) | -0.07 nm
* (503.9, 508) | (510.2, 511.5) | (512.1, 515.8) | 0.01 nm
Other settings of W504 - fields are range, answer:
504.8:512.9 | 8.501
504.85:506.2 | 8.852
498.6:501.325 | 8.348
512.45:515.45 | 7.714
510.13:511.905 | 9.219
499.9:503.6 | 7.904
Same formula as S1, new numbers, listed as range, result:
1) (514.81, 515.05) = 8.2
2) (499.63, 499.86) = 9.71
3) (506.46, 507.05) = 10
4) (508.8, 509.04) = 10.3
